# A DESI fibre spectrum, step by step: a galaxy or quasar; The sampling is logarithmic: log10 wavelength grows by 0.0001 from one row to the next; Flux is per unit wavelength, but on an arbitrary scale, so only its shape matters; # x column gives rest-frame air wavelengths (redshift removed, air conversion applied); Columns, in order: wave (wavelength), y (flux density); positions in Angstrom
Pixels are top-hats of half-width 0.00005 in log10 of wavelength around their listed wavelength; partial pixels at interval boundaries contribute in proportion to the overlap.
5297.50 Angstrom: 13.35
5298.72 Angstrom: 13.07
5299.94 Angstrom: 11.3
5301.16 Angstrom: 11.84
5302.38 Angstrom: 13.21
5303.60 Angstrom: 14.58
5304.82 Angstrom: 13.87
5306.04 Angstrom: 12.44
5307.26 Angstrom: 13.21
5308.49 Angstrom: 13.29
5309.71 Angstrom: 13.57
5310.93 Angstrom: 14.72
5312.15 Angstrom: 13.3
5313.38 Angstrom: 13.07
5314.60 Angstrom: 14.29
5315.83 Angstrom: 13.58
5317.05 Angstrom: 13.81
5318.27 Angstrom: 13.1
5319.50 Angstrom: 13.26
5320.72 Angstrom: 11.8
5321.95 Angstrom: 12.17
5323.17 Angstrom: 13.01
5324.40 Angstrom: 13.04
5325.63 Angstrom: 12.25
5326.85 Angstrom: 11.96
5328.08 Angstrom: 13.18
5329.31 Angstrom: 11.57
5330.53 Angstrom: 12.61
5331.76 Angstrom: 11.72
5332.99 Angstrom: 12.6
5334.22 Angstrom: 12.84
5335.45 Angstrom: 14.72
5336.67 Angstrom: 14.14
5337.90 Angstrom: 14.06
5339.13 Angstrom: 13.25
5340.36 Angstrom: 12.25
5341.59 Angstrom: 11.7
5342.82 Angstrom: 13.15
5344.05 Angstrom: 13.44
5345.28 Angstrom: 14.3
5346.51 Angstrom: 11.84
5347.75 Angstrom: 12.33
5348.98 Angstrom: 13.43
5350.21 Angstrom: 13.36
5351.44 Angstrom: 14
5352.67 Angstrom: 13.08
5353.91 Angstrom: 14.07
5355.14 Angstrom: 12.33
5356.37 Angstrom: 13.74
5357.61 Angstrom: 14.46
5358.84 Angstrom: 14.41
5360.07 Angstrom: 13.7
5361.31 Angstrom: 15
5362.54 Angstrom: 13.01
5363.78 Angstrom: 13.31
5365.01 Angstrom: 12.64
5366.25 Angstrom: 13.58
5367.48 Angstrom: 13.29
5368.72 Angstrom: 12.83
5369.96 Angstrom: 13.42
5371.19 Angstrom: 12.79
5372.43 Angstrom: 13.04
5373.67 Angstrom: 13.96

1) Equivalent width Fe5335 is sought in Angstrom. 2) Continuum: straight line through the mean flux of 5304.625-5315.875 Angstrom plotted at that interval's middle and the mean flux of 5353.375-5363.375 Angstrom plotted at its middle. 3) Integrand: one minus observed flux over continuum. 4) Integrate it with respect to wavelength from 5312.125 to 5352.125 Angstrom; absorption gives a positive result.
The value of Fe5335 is 1.92 Angstrom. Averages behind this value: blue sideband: 13.5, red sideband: 13.8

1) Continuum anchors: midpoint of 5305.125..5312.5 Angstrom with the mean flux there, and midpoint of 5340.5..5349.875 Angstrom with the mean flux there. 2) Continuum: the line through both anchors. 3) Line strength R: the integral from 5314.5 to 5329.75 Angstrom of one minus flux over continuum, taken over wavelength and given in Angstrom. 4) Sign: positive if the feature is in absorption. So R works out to 0.49 Angstrom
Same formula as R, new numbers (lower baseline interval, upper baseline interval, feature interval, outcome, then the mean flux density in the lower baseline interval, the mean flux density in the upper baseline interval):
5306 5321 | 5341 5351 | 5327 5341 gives 0.2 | 13.4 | 13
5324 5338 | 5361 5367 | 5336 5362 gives -0.5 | 12.8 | 13.4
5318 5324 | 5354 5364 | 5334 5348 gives 0.0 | 12.6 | 13.8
